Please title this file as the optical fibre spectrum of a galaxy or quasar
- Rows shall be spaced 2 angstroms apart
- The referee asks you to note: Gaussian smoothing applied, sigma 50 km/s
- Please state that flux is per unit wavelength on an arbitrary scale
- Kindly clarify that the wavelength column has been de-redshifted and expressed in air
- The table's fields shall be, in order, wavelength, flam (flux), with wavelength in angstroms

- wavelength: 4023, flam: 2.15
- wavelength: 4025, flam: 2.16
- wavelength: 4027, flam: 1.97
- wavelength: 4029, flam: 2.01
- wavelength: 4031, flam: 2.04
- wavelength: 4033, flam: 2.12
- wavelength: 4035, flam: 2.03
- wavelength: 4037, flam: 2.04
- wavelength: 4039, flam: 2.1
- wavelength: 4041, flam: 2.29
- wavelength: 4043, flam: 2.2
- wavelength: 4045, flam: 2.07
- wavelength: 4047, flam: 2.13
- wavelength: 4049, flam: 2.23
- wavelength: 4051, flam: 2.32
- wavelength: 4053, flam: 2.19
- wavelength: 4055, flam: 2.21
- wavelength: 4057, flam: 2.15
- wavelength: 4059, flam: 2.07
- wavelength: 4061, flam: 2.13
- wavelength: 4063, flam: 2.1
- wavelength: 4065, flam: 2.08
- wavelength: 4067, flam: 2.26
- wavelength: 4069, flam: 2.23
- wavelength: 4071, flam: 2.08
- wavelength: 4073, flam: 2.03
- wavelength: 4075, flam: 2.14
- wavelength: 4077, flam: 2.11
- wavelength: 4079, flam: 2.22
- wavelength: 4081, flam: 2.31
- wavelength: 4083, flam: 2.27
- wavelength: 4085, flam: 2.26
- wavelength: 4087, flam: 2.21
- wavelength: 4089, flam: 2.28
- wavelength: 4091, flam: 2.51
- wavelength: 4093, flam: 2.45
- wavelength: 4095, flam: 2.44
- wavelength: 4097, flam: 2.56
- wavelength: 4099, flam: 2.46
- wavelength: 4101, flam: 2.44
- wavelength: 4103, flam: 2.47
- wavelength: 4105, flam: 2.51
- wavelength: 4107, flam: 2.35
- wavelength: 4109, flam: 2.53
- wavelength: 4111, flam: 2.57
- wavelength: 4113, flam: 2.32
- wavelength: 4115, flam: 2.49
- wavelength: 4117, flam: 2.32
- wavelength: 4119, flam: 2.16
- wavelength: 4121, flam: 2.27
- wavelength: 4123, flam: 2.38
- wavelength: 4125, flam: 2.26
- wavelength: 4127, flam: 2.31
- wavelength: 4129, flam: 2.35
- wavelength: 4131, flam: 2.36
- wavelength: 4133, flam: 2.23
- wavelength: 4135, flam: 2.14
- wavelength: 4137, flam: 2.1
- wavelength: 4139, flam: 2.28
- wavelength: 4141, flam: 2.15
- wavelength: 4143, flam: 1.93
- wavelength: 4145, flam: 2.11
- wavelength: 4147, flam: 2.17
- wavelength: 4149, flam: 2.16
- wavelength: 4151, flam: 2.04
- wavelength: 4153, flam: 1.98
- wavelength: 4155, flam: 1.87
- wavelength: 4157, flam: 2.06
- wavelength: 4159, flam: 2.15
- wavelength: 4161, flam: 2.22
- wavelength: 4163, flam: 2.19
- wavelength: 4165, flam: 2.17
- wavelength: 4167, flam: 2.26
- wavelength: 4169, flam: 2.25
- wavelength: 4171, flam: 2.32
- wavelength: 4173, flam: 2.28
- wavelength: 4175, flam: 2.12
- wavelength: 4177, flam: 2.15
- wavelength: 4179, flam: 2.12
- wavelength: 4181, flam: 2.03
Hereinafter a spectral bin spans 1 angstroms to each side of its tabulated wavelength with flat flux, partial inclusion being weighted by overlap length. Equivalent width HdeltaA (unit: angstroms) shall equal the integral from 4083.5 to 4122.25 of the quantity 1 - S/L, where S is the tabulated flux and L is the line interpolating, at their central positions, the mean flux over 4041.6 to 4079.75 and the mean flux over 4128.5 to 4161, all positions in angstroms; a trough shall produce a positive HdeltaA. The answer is -4.6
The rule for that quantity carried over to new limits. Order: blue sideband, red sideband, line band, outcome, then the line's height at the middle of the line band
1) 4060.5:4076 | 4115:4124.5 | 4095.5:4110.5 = -1.53 angstroms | 2.25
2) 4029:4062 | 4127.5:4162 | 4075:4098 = -1.95 angstroms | 2.14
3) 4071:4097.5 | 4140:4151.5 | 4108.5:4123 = -1.26 angstroms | 2.18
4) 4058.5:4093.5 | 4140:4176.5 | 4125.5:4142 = -0.64 angstroms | 2.16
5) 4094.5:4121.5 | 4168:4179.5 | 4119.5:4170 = 2.83 angstroms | 2.3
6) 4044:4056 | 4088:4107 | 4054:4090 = 2.14 angstroms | 2.31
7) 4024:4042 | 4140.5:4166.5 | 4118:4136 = -1.56 angstroms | 2.09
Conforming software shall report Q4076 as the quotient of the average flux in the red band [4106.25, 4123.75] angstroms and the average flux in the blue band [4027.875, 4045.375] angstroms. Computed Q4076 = 1.1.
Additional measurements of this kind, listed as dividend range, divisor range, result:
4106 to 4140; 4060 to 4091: 1.06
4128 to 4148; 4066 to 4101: 0.95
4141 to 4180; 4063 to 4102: 0.94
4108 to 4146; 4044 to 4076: 1.06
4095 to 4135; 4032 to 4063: 1.11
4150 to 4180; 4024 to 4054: 1.01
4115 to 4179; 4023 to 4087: 1.02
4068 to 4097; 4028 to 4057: 1.06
